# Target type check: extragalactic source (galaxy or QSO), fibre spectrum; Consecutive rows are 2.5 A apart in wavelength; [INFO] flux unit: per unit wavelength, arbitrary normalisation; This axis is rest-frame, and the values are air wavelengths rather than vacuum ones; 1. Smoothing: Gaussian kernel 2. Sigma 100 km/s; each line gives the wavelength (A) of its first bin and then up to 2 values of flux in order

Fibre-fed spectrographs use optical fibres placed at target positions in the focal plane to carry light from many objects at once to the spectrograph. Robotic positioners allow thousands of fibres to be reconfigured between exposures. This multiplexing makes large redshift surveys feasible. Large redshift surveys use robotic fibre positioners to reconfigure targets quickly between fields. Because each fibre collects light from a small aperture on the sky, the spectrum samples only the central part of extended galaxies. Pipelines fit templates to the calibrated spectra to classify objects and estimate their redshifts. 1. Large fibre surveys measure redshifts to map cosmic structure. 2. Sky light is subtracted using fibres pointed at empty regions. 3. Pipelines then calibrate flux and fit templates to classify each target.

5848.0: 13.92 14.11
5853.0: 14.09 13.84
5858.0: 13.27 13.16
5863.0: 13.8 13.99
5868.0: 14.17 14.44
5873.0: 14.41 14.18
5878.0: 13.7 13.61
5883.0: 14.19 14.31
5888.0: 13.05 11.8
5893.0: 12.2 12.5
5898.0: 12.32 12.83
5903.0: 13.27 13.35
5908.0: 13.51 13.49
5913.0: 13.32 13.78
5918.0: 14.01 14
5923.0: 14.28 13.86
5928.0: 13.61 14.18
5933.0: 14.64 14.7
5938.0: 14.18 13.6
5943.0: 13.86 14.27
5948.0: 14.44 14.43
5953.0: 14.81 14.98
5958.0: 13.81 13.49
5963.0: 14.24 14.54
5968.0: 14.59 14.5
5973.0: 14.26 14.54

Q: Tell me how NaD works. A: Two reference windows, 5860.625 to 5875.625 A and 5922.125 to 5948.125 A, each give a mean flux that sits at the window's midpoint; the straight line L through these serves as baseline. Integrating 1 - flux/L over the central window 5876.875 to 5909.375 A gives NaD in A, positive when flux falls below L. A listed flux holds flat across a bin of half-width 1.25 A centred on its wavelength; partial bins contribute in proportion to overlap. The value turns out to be 2.26 A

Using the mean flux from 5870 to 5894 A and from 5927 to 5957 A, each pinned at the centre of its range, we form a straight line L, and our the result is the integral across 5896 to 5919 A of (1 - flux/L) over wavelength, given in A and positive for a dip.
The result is 1.0 A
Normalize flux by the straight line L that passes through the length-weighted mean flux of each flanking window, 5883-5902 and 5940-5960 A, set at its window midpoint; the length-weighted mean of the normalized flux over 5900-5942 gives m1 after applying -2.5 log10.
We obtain -0.02 mag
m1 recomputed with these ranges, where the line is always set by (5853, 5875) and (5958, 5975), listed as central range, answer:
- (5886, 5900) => 0.12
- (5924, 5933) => 0.01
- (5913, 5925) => 0.01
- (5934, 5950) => 0.00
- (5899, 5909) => 0.07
